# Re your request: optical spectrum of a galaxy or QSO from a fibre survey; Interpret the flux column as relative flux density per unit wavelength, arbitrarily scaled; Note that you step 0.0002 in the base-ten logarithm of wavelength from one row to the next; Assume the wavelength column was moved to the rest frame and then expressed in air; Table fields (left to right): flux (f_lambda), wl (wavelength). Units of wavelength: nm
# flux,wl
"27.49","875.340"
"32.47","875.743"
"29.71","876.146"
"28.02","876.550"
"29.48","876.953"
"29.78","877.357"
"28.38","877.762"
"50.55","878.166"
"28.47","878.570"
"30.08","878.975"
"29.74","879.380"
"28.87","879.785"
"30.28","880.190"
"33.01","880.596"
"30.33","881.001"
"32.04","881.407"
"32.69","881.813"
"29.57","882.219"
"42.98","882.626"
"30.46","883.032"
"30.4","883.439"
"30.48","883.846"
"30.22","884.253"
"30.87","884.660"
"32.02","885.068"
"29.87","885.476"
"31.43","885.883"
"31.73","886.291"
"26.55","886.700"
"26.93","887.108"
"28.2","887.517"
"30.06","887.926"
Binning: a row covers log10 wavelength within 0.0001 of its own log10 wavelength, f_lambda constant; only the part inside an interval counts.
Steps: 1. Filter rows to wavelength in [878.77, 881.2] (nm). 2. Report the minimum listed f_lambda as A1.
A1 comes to 28.87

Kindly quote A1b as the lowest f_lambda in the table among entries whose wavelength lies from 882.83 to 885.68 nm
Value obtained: 29.87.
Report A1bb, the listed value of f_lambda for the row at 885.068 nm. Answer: 32.02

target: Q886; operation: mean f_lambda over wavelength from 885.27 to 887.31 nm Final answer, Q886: 29.3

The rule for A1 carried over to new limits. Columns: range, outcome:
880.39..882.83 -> 29.57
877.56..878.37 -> 28.38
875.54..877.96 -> 28.02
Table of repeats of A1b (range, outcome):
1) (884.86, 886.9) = 26.55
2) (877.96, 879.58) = 28.47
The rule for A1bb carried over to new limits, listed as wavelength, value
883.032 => 30.46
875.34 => 27.49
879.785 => 28.87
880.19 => 30.28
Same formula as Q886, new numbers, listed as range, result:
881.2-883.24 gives 33.5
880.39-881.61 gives 31.8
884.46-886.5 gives 31.2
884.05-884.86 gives 30.6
